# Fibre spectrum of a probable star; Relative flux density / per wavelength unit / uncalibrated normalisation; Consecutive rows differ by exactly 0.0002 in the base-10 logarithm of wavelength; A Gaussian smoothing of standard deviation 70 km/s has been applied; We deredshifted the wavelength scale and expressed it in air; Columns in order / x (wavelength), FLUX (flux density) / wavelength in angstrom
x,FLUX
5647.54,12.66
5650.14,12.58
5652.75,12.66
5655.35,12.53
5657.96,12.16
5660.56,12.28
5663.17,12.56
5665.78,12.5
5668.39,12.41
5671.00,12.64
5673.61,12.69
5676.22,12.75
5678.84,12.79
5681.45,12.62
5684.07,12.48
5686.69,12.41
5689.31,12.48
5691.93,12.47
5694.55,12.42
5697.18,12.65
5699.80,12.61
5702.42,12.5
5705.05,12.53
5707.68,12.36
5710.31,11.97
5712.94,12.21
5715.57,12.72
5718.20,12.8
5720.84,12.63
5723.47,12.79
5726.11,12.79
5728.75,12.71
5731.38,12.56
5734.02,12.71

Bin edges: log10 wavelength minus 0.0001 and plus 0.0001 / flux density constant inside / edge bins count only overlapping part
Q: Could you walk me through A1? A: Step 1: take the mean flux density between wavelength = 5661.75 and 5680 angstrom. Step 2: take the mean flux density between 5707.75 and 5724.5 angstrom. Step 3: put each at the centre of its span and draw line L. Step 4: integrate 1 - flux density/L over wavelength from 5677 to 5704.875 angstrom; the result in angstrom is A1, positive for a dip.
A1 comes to 0.0 angstrom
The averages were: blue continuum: 12.6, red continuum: 12.5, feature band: 12.5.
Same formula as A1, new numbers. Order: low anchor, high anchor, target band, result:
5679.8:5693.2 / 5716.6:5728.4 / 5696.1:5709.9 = 0.1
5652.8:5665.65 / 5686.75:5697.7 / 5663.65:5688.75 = -0.3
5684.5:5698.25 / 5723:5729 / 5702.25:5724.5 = 0.3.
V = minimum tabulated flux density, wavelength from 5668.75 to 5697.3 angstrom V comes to 12.41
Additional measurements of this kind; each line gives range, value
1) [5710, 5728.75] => 11.97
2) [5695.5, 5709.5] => 12.36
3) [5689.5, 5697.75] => 12.42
